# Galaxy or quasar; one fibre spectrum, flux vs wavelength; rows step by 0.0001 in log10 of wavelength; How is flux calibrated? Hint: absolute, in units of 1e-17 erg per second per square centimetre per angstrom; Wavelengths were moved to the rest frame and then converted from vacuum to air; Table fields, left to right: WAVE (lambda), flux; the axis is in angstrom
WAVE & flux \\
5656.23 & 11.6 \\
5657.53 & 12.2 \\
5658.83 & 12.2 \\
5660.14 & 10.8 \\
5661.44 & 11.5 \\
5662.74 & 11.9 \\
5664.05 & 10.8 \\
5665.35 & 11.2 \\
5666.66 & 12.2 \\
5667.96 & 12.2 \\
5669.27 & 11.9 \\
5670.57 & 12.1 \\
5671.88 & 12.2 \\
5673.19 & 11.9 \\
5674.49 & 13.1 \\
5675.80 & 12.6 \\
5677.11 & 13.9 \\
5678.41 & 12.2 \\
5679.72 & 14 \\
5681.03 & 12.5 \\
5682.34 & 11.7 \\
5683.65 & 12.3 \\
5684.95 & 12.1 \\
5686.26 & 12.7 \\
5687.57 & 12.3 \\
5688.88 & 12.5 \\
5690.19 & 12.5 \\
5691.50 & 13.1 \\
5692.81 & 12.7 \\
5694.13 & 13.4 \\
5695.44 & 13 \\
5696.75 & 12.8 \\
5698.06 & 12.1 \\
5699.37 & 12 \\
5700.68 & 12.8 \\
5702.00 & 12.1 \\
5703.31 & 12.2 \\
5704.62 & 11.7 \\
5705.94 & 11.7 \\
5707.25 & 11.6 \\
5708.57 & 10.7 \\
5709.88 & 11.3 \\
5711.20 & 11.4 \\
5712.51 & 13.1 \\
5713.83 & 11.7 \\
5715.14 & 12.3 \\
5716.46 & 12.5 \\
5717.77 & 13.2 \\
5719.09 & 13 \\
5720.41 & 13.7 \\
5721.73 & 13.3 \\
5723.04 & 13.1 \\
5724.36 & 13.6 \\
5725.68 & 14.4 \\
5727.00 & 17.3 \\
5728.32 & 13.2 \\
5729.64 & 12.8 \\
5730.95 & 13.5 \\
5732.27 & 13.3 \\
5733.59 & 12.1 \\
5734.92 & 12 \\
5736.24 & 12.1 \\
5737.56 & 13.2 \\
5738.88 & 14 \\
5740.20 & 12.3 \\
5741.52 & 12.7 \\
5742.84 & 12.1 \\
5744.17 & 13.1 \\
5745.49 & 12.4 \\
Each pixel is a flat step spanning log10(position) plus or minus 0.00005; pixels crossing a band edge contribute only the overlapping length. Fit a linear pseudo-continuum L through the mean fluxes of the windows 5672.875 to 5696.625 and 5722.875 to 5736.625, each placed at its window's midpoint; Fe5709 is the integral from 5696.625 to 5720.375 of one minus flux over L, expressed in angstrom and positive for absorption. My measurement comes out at 1.7 angstrom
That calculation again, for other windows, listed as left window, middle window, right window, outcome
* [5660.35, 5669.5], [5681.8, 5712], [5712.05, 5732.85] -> 0.9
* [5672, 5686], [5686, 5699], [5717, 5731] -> 0.3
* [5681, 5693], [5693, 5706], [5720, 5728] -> 0.6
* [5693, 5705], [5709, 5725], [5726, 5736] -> 0.4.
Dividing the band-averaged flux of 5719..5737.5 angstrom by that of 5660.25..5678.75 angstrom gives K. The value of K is 1.11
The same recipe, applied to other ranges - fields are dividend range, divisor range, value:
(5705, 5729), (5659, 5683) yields 1.06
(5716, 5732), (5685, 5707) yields 1.10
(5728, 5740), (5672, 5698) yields 1.02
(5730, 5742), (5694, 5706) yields 1.04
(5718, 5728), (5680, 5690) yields 1.13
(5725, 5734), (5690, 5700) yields 1.09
